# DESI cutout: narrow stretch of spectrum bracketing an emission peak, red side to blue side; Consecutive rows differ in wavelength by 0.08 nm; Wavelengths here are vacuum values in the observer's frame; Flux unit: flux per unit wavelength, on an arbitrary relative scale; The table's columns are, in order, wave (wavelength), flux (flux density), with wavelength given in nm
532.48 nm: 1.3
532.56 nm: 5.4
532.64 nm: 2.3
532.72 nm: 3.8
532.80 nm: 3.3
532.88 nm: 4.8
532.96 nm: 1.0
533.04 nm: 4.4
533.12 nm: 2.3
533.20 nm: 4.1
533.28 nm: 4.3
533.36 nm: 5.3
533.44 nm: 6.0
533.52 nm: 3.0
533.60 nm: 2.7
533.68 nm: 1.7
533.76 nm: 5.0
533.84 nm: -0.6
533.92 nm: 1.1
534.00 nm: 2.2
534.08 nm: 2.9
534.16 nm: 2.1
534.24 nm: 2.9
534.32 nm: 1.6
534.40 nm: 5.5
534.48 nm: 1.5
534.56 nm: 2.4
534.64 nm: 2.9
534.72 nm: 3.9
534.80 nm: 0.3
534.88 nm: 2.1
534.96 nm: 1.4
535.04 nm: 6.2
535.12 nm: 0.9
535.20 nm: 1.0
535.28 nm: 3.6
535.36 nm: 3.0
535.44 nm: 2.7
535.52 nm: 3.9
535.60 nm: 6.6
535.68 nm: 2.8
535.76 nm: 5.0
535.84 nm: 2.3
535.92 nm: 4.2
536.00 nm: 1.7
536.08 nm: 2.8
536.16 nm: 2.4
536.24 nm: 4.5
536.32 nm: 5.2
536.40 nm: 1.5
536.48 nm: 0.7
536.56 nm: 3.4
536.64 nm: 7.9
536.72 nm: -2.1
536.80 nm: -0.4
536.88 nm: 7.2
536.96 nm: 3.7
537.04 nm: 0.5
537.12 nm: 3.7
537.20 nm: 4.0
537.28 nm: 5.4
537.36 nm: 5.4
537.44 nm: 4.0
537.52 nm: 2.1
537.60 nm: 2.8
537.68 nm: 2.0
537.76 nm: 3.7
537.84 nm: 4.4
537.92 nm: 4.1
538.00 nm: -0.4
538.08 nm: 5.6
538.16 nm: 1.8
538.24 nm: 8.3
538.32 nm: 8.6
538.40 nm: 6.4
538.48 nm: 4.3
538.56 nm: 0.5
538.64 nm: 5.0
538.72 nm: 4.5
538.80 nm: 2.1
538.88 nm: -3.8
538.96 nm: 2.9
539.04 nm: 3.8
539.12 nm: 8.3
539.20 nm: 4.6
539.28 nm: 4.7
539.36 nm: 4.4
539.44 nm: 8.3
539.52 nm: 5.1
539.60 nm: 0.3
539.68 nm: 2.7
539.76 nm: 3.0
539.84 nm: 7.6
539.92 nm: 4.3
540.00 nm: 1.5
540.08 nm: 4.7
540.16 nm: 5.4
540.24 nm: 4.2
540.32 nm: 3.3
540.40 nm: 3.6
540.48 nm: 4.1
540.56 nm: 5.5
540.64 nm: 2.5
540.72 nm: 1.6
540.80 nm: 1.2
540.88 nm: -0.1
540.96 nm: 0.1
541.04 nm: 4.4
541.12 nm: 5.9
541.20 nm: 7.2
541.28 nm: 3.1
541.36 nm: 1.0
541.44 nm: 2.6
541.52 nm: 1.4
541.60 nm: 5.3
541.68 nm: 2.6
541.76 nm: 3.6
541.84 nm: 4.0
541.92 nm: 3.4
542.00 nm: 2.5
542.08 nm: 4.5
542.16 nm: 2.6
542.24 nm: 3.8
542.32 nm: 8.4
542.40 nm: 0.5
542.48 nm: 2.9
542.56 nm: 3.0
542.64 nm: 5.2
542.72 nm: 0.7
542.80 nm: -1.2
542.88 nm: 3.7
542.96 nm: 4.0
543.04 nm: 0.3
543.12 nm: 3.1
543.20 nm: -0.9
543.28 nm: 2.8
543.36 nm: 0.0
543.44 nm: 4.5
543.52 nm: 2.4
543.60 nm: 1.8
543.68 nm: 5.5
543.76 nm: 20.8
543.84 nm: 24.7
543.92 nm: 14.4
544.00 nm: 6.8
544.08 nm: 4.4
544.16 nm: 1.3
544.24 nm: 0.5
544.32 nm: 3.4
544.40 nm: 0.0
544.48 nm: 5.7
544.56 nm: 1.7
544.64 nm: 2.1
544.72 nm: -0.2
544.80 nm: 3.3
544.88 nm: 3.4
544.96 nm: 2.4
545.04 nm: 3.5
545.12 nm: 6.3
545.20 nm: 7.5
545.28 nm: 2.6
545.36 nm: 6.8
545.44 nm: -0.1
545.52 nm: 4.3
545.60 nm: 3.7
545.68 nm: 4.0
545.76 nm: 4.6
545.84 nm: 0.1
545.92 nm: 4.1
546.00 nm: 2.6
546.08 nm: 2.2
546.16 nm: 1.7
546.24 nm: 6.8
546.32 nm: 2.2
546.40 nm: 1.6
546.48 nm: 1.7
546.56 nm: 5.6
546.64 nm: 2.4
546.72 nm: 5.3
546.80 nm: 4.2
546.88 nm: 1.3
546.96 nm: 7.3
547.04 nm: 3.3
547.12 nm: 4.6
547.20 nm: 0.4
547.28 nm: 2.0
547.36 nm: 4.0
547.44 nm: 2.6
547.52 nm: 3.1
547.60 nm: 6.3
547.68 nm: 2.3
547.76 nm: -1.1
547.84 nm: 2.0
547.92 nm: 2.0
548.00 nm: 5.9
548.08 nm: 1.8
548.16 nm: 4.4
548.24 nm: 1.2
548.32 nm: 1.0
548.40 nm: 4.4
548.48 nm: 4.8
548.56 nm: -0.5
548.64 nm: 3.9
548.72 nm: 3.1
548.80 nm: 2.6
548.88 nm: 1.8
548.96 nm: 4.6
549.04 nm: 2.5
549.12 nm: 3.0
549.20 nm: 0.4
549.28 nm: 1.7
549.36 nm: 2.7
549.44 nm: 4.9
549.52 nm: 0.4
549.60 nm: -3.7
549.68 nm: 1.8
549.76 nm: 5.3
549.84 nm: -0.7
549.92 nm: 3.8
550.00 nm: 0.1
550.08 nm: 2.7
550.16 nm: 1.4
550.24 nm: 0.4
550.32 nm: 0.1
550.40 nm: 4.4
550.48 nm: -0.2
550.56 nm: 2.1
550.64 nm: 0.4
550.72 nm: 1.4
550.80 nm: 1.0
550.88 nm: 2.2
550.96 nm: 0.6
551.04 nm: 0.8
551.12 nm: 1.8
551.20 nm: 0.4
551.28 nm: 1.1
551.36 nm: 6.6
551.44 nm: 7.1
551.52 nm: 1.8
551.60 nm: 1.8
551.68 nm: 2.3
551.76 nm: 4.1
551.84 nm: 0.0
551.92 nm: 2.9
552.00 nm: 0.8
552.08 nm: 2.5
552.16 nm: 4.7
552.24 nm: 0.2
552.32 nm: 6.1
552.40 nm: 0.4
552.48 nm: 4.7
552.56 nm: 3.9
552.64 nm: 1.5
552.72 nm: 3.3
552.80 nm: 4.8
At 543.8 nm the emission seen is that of H-beta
